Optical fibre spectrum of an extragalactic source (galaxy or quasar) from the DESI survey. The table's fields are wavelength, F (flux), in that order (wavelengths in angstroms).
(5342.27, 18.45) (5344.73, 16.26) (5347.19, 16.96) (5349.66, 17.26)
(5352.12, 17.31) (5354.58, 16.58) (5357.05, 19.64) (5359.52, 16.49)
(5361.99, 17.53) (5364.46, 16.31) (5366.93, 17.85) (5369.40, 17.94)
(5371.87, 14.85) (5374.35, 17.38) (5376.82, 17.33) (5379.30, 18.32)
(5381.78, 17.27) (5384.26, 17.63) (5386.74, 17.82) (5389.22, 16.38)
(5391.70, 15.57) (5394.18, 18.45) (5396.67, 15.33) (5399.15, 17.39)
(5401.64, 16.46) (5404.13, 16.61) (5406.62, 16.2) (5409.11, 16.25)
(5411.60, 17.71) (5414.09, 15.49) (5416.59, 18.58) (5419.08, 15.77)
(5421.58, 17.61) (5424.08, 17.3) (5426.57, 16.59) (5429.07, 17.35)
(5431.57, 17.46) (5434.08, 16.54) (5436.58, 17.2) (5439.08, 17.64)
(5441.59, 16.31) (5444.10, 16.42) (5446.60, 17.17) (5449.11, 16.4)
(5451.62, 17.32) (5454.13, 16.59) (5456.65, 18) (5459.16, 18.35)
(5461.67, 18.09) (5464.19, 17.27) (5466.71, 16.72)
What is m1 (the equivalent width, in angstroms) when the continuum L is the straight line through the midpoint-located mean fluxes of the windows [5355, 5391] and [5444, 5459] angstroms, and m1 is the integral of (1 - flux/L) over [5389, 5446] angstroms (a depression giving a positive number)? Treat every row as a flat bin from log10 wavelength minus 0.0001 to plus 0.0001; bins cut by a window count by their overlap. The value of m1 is 1.3 angstroms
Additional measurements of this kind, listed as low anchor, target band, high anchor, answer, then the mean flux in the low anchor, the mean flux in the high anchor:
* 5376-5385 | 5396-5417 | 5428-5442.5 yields 0.9 angstroms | 17.6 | 17.1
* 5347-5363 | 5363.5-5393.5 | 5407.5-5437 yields 0.3 angstroms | 17.4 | 17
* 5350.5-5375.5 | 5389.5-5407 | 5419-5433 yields 0.6 angstroms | 17.2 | 17.1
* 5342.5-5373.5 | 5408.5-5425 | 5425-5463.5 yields 0.2 angstroms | 17.1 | 17.2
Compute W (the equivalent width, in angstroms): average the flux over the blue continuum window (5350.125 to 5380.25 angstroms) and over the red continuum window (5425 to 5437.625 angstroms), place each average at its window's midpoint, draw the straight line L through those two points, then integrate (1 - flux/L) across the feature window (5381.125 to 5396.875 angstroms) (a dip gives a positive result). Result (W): 0.17 angstroms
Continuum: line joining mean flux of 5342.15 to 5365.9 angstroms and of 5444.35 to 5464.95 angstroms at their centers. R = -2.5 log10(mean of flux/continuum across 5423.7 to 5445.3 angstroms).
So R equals 0.02 mag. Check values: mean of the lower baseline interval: 17.2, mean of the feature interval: 17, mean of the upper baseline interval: 17.4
